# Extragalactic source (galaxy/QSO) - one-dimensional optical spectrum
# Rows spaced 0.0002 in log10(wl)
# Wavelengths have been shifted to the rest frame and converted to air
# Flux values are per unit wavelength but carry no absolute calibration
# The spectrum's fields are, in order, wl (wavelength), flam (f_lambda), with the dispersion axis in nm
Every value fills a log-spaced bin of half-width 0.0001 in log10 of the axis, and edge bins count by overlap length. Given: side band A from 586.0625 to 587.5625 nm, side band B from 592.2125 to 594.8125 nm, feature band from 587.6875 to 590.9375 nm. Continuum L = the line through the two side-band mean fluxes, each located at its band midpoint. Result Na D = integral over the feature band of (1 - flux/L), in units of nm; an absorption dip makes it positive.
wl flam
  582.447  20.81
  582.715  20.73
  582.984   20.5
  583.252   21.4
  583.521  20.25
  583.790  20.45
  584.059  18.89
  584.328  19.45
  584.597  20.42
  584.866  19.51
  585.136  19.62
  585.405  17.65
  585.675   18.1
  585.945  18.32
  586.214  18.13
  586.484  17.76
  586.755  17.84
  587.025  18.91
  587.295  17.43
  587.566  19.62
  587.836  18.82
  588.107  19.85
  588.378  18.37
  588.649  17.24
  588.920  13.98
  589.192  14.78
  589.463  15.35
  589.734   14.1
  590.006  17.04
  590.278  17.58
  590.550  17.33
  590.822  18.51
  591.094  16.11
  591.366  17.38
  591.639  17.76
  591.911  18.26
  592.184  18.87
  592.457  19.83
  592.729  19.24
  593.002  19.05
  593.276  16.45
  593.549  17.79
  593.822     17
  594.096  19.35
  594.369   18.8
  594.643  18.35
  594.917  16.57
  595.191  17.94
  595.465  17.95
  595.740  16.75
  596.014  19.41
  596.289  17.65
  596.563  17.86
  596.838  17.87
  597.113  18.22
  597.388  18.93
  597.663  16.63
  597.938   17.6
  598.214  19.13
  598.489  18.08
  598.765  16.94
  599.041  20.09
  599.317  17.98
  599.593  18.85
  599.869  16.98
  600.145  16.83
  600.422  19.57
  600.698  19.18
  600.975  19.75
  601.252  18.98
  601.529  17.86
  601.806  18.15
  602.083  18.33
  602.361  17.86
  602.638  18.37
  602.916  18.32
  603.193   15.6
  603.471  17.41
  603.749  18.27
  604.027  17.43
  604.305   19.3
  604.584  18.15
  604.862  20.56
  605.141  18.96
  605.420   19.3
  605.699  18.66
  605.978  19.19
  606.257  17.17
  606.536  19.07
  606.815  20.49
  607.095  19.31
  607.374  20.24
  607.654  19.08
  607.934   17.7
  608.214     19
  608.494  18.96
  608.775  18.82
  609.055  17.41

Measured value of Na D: 0.24 nm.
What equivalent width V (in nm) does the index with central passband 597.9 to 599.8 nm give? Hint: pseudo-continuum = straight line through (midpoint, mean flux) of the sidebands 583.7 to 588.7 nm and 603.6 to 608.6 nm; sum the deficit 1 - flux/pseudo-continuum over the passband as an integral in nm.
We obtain 0.05 nm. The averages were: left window 18.8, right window 18.9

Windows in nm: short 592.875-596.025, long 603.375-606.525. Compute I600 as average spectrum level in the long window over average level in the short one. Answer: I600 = 1.0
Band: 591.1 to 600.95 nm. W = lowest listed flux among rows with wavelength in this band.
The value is 16.45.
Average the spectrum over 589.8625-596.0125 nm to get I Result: 17.9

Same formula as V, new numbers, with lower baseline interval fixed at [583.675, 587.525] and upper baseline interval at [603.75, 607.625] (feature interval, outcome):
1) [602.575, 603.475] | 0.078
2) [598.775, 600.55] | 0.064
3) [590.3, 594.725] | 0.174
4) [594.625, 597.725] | 0.172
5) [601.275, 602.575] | 0.057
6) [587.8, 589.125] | 0.098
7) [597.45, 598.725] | 0.073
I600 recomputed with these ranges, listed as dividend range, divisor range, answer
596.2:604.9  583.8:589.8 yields 1.01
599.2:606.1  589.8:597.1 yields 1.03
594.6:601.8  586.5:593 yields 1.03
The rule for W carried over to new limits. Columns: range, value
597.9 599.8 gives 16.94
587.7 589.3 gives 13.98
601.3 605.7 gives 15.6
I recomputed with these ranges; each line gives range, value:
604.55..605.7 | 19.3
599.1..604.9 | 18.3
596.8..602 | 18.3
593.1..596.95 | 17.8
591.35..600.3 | 18.1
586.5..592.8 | 17.6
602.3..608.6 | 18.6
